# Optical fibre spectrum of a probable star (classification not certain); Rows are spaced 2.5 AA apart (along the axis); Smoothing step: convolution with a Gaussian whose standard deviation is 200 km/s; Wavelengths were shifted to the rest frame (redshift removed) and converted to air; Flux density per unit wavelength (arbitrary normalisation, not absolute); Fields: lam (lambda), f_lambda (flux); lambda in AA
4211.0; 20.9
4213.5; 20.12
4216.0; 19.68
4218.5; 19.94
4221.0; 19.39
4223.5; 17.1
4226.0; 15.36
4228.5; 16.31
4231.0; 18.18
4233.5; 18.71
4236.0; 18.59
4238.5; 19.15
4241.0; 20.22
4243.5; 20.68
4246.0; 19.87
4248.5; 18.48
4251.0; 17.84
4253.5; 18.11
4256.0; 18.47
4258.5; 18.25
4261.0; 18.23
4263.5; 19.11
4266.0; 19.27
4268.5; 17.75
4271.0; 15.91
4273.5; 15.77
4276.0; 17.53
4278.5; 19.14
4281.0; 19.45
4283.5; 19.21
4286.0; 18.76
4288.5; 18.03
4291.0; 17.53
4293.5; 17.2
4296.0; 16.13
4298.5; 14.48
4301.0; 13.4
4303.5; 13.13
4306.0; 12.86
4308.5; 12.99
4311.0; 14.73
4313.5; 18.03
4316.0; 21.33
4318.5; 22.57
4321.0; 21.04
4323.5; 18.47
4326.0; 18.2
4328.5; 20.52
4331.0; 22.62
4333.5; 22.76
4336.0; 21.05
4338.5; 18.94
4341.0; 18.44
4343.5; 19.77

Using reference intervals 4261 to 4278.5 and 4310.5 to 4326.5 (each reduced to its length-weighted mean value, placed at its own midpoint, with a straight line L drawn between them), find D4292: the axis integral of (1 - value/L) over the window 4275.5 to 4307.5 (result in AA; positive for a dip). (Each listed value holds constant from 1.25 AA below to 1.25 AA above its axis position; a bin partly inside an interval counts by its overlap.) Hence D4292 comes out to 3.1 AA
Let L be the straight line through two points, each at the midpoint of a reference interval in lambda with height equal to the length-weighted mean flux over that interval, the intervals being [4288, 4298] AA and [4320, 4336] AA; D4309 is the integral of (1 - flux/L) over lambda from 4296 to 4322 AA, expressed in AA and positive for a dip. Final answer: 3.2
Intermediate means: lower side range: 17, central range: 16.4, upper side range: 20.6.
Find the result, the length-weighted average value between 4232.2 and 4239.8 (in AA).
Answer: 18.8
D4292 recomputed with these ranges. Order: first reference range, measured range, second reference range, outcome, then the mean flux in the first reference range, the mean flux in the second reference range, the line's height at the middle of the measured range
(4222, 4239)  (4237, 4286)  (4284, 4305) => -4.8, 17.6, 16.2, 16.9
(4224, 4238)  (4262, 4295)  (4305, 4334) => 0.3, 17.5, 18.8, 18.2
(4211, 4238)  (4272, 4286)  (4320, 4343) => 0.8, 18.5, 20.2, 19.4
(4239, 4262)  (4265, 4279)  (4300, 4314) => -0.3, 18.9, 14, 17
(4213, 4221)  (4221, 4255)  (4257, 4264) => 1.3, 19.8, 18.5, 19.2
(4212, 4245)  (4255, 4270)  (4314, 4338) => 0.8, 18.8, 20.8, 19.5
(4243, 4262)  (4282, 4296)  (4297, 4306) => -2.9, 18.7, 13.6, 14.9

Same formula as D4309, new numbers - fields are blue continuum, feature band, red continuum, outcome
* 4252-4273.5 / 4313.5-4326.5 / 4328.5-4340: 0.2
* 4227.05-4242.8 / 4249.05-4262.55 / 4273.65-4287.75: 0.2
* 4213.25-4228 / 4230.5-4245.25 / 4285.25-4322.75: -1.0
